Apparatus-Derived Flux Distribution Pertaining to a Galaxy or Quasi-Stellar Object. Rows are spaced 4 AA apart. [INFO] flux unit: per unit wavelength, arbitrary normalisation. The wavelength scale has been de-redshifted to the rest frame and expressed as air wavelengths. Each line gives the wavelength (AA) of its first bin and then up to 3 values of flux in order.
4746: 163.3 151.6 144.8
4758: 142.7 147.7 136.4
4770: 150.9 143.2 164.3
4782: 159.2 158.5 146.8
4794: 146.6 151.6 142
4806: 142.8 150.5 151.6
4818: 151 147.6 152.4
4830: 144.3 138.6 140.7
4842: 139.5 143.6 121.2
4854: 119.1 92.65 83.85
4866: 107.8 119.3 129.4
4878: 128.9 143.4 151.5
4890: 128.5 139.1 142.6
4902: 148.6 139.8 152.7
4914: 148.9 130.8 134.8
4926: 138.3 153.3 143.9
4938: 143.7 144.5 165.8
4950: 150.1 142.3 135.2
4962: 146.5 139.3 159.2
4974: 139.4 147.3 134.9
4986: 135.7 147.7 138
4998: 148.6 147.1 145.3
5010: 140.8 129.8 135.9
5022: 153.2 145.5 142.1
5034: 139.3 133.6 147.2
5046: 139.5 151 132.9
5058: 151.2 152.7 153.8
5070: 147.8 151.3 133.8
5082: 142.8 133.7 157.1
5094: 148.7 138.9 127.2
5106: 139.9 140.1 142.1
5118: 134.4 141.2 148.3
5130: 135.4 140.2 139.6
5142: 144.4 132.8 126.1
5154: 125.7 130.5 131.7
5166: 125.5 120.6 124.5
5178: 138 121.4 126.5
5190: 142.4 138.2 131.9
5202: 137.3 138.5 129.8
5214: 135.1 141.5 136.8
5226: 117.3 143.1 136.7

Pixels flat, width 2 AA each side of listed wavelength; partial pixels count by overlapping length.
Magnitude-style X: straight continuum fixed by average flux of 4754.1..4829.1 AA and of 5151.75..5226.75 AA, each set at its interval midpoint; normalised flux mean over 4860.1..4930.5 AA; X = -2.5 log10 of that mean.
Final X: 0.079 mag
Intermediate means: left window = 149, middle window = 134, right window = 131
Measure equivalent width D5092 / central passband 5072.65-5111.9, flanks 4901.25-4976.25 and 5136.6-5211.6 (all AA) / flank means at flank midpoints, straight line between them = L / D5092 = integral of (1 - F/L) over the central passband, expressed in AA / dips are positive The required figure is -1.4 AA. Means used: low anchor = 145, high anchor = 132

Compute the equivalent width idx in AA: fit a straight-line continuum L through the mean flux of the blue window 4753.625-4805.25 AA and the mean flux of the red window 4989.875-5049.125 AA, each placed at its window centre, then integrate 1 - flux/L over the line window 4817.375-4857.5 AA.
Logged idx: 2.6 AA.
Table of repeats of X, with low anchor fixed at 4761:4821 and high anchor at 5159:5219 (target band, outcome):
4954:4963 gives 0.01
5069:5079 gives -0.06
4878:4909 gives 0.03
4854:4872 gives 0.38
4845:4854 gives 0.15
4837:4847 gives 0.05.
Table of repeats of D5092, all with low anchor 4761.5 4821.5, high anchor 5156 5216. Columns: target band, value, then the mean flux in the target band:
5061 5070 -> -1.0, 152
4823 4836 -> 0.2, 145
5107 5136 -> -1.3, 140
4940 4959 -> -0.8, 148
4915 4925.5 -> 0.6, 135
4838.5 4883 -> 7.7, 121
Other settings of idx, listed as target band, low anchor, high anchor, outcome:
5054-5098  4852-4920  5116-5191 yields -4.7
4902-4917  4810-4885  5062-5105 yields -1.3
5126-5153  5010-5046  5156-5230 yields -0.4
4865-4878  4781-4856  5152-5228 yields 1.9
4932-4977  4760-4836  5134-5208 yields -1.5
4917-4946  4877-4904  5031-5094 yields -0.3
